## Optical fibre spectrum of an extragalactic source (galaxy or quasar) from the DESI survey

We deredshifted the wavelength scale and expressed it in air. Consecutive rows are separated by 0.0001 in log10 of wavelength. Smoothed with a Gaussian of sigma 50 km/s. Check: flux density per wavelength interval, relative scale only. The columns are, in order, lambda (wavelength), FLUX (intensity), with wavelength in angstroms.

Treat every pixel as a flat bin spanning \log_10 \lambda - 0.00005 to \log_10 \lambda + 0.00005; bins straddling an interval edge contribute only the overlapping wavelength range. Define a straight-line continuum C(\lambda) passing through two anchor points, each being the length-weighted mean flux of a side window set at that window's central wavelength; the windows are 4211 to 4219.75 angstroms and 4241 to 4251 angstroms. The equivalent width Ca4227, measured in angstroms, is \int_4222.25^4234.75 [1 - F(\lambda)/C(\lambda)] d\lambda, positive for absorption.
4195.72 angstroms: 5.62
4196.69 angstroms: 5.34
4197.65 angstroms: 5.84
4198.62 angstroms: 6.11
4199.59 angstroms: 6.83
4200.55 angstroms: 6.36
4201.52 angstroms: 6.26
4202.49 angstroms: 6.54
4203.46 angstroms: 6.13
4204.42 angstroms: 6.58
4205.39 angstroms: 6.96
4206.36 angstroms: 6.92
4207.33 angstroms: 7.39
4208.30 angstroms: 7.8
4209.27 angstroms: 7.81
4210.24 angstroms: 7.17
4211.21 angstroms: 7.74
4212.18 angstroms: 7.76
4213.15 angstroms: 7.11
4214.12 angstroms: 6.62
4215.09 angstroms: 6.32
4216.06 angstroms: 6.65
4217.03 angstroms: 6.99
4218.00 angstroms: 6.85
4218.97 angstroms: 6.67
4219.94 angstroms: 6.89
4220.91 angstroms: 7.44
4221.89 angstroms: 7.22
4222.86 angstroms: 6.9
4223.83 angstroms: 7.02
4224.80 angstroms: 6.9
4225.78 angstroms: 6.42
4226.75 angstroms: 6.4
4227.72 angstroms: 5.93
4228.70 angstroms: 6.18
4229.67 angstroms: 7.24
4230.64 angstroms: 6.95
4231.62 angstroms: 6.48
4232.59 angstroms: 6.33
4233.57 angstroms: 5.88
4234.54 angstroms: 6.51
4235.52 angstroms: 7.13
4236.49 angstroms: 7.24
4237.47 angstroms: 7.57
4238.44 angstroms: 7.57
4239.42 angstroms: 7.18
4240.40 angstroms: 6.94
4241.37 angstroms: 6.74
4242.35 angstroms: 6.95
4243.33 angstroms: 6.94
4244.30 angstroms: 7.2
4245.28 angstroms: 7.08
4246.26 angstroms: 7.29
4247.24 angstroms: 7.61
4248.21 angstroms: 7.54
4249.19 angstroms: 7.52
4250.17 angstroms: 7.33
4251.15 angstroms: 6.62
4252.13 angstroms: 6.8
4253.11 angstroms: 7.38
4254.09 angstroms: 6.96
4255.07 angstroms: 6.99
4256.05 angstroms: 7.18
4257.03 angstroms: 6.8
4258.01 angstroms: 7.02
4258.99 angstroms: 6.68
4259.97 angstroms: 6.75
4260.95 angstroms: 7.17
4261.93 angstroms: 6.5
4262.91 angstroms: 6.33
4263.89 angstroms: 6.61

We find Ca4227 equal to 0.88 angstroms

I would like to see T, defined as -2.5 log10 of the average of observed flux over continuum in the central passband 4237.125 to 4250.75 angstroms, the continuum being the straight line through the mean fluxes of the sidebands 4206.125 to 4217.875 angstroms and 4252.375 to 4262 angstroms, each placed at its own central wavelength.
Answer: -0.03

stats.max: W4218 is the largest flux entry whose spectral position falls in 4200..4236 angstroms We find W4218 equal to 7.81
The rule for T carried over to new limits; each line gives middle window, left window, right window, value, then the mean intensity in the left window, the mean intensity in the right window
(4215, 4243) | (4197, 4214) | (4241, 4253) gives 0.033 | 6.88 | 7.14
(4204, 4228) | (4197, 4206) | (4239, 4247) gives -0.059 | 6.39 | 7.05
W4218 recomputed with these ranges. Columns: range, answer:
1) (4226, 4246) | 7.57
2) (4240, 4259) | 7.61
